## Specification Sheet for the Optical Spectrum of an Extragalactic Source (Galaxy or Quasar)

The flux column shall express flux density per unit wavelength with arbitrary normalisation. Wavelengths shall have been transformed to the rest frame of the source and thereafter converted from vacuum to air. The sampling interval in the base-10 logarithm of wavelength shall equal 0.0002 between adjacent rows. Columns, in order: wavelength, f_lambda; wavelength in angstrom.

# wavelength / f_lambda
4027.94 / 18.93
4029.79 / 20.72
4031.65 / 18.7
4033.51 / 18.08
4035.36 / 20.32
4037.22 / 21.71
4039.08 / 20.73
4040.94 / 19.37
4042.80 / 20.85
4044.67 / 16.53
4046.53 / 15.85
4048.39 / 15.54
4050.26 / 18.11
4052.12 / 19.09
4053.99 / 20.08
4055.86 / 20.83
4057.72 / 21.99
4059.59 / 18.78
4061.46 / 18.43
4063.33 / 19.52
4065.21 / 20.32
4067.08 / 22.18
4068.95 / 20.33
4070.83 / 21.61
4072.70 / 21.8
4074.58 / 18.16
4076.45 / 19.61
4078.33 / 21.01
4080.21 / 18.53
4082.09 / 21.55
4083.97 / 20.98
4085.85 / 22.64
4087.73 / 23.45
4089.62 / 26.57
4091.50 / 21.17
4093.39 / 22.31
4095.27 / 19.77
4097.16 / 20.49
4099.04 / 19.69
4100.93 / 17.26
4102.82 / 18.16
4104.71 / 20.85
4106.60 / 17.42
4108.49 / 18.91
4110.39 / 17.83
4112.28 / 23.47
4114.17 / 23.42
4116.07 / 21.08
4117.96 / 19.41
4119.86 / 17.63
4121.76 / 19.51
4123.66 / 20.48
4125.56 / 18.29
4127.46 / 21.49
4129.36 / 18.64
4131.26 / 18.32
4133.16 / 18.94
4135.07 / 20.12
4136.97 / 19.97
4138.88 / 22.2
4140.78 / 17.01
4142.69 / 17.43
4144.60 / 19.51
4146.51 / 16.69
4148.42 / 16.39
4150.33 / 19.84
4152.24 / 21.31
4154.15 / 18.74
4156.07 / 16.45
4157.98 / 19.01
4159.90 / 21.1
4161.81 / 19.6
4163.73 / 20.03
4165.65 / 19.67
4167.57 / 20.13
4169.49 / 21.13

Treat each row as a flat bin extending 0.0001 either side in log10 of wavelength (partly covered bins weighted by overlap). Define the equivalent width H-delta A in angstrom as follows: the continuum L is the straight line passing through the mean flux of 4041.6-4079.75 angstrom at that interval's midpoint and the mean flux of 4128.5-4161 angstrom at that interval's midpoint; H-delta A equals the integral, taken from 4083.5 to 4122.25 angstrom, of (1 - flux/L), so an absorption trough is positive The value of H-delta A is -2.7 angstrom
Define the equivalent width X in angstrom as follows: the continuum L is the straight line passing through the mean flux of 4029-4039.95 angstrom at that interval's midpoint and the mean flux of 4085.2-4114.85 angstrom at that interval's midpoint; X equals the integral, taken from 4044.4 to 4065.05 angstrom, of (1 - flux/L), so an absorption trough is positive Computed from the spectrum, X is 1.55 angstrom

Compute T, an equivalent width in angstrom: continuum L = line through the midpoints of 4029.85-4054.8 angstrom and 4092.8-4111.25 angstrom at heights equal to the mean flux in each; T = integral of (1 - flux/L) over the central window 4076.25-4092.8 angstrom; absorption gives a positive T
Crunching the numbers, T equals -2.3 angstrom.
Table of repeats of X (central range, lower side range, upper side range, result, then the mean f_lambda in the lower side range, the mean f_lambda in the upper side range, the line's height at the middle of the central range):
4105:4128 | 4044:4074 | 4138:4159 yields -1.2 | 19.5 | 18.6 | 18.9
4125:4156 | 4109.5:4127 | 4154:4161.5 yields 0.7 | 20.2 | 18.9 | 19.5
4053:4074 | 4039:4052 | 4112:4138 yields -2.3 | 18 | 20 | 18.5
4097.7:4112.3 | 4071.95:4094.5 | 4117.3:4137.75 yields 1.0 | 21.5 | 19.3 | 20.4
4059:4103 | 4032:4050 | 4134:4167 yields -4.1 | 18.7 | 19.1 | 18.9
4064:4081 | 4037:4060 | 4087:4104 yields -0.3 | 19.1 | 20.9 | 20.1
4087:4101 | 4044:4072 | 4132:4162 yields -1.7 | 19.3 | 19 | 19.2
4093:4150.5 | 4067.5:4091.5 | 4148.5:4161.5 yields 2.2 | 21.4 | 19.2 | 20.2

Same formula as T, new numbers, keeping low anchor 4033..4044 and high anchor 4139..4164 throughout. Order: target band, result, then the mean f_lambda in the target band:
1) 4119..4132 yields -0.08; 19.2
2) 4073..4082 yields -0.01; 19.7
